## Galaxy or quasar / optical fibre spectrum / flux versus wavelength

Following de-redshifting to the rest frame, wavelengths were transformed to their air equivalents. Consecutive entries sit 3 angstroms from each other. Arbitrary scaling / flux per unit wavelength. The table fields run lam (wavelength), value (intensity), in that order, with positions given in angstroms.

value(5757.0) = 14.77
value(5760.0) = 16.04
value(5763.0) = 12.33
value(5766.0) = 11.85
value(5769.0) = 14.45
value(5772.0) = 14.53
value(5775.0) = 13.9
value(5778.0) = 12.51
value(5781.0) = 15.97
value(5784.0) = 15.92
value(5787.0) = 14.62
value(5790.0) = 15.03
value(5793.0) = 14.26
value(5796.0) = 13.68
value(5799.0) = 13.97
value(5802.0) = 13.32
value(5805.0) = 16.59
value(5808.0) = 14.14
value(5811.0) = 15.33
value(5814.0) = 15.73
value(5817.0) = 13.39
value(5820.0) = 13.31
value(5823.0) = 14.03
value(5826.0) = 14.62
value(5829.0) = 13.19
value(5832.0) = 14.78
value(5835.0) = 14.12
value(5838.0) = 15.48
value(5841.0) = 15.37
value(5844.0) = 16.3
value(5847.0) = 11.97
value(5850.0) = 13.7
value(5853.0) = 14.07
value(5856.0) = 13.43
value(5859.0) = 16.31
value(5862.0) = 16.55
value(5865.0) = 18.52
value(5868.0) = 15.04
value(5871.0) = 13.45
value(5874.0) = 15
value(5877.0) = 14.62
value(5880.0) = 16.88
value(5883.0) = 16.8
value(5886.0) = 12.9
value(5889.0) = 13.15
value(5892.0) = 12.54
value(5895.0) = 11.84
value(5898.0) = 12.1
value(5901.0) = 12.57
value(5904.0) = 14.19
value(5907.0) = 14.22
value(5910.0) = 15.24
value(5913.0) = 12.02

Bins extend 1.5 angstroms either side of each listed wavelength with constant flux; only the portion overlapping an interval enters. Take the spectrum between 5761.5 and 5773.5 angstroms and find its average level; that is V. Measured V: 13.3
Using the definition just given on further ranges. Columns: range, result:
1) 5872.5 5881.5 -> 15.5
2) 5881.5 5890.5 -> 14.3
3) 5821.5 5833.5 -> 14.2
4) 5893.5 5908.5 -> 13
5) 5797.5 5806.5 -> 14.6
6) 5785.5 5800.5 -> 14.3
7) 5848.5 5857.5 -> 13.7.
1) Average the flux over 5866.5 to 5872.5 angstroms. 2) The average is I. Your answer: 14.2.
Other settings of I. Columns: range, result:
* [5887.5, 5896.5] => 12.5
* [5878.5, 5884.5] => 16.8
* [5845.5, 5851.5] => 12.8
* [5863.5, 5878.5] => 15.3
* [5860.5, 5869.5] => 16.7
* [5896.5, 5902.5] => 12.3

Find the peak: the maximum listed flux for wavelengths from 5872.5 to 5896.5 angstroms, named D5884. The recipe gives 16.88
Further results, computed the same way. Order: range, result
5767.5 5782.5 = 15.97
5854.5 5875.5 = 18.52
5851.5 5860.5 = 16.31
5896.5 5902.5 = 12.57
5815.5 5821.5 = 13.39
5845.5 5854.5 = 14.07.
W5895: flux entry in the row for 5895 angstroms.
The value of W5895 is 11.84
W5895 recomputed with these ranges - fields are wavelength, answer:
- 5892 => 12.54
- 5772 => 14.53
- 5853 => 14.07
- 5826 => 14.62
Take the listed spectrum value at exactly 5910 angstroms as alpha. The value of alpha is 15.24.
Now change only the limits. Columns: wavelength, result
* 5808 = 14.14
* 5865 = 18.52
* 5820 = 13.31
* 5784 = 15.92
